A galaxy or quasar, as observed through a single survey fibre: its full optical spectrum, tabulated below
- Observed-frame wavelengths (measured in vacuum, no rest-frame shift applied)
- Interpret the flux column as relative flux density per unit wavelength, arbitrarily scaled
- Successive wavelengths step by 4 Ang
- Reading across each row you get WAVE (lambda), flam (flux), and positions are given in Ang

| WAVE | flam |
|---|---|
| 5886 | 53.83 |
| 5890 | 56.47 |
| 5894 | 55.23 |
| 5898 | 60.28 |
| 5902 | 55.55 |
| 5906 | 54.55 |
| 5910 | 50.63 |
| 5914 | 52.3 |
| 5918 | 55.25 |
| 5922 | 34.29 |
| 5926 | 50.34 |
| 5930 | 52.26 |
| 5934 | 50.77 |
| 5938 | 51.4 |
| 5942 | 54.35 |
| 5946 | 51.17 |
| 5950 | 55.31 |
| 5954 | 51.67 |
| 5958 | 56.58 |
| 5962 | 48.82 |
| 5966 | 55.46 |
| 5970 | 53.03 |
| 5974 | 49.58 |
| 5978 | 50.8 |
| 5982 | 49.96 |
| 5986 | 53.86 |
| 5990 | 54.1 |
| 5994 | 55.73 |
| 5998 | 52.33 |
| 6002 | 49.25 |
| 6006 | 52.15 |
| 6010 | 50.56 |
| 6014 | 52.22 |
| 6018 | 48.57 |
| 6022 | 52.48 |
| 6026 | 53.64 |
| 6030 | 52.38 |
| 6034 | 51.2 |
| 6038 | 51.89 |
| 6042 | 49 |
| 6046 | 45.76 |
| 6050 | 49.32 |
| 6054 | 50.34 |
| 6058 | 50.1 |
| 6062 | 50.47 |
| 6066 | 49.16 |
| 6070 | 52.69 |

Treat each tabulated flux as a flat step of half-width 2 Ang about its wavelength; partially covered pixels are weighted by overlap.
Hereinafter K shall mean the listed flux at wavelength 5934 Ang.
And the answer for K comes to 50.77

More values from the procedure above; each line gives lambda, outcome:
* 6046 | 45.76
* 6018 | 48.57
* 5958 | 56.58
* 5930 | 52.26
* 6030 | 52.38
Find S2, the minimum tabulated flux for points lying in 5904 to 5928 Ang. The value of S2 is 34.29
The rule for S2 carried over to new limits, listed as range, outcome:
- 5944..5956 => 51.17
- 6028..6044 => 49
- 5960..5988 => 48.82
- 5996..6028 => 48.57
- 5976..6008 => 49.25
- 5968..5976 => 49.58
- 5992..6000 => 52.33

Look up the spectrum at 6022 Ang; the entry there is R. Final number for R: 52.48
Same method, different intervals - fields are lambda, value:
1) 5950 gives 55.31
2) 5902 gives 55.55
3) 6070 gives 52.69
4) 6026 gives 53.64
